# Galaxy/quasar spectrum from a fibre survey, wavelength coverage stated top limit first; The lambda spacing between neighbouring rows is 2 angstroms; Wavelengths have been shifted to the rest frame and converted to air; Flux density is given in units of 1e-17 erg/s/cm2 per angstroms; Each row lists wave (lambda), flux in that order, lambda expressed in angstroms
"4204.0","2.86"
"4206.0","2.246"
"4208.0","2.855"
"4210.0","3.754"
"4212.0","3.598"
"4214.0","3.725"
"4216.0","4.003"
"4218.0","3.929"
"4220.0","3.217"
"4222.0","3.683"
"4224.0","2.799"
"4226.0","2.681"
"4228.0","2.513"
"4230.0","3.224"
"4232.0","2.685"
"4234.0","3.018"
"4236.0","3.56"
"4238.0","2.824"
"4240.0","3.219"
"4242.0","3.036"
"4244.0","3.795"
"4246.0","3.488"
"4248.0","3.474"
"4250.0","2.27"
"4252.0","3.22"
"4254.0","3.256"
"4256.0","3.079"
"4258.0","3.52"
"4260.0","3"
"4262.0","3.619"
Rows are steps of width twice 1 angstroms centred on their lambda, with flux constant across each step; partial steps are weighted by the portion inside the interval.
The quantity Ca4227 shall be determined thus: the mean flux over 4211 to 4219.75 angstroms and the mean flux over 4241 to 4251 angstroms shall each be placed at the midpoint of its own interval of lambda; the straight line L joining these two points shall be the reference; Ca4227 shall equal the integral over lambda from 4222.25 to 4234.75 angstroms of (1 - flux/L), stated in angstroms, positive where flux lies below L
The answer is 2.33 angstroms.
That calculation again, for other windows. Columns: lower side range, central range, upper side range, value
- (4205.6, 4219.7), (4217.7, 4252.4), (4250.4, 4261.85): 2.1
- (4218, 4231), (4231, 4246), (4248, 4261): -0.5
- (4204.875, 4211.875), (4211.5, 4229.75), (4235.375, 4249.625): -1.3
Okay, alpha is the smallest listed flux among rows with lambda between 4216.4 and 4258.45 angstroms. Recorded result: 2.27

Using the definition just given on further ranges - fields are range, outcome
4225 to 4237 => 2.513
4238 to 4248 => 2.824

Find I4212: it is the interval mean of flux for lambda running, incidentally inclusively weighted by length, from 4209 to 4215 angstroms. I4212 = 3.69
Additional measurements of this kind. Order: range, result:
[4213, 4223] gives 3.71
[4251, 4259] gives 3.27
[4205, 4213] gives 3.11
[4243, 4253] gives 3.25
